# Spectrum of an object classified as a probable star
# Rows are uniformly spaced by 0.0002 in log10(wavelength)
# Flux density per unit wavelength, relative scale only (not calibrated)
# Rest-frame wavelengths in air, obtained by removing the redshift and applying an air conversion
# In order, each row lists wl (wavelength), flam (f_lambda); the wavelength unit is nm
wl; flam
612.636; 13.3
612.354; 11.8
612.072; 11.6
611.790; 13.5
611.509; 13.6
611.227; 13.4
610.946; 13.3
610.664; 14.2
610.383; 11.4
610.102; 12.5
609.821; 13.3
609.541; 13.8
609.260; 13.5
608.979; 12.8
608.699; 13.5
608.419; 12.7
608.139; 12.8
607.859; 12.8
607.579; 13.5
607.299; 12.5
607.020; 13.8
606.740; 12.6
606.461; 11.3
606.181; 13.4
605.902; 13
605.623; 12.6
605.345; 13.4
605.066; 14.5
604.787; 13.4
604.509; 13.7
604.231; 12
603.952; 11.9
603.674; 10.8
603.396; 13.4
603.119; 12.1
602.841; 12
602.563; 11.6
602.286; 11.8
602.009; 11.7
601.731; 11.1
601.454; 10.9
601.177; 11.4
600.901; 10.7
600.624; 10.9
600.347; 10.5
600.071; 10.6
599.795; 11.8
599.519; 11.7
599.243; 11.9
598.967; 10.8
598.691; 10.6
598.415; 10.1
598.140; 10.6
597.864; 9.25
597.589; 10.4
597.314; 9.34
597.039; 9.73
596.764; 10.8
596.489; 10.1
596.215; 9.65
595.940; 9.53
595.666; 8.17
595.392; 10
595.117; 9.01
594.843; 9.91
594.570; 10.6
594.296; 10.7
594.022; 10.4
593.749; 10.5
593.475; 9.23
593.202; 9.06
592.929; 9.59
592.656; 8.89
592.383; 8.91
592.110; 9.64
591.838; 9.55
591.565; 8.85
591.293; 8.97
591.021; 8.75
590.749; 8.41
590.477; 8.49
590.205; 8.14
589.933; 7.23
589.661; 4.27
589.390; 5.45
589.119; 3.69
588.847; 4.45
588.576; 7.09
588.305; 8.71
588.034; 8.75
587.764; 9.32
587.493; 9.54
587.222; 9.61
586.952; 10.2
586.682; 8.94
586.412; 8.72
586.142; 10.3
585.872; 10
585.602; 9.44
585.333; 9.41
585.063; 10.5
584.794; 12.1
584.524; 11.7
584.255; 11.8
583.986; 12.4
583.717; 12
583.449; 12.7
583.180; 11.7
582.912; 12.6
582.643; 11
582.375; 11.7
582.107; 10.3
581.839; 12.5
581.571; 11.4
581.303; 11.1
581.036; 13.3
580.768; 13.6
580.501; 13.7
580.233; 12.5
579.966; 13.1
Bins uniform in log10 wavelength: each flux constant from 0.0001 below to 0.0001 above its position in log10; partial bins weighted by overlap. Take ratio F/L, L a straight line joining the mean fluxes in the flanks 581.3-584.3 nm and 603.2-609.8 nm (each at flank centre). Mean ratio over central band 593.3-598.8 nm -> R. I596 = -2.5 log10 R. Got 0.245 mag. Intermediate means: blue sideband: 11.8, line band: 9.92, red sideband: 12.9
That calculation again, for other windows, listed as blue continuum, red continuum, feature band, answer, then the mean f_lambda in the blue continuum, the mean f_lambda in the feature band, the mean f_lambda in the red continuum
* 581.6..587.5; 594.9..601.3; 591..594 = 0.135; 10.9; 9.33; 10.3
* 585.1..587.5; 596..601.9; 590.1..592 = 0.142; 9.61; 8.76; 10.6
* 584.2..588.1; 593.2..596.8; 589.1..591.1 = 0.390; 10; 6.93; 9.83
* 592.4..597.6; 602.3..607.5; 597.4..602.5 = 0.026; 9.73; 10.9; 12.7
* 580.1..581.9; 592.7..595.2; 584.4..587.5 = 0.152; 12.6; 10.1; 9.87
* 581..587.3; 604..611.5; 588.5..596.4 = 0.348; 11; 8.55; 13.1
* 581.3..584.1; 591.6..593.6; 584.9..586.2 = 0.114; 11.8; 9.96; 9.25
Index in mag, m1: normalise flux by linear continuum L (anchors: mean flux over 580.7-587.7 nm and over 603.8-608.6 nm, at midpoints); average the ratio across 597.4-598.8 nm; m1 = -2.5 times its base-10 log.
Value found 0.20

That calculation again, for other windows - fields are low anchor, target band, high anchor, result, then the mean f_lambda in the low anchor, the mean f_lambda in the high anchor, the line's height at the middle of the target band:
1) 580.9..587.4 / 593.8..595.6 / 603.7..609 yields 0.19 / 11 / 12.9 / 11.9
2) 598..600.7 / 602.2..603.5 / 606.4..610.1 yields -0.04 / 10.9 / 13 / 11.8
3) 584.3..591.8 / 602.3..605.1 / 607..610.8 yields -0.04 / 8.6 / 13.1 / 11.9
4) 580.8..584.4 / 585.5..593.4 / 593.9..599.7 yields 0.30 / 11.9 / 10.2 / 11.1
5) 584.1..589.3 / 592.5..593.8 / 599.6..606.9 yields 0.10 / 9.15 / 12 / 10.3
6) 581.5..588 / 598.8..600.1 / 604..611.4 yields 0.08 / 10.8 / 13.1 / 12.2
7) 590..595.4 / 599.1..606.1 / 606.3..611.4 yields -0.04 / 9.34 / 13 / 11.6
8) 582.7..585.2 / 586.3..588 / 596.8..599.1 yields 0.22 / 11.9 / 10.1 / 11.5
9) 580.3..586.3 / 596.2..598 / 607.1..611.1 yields 0.24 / 11.6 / 13.1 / 12.4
